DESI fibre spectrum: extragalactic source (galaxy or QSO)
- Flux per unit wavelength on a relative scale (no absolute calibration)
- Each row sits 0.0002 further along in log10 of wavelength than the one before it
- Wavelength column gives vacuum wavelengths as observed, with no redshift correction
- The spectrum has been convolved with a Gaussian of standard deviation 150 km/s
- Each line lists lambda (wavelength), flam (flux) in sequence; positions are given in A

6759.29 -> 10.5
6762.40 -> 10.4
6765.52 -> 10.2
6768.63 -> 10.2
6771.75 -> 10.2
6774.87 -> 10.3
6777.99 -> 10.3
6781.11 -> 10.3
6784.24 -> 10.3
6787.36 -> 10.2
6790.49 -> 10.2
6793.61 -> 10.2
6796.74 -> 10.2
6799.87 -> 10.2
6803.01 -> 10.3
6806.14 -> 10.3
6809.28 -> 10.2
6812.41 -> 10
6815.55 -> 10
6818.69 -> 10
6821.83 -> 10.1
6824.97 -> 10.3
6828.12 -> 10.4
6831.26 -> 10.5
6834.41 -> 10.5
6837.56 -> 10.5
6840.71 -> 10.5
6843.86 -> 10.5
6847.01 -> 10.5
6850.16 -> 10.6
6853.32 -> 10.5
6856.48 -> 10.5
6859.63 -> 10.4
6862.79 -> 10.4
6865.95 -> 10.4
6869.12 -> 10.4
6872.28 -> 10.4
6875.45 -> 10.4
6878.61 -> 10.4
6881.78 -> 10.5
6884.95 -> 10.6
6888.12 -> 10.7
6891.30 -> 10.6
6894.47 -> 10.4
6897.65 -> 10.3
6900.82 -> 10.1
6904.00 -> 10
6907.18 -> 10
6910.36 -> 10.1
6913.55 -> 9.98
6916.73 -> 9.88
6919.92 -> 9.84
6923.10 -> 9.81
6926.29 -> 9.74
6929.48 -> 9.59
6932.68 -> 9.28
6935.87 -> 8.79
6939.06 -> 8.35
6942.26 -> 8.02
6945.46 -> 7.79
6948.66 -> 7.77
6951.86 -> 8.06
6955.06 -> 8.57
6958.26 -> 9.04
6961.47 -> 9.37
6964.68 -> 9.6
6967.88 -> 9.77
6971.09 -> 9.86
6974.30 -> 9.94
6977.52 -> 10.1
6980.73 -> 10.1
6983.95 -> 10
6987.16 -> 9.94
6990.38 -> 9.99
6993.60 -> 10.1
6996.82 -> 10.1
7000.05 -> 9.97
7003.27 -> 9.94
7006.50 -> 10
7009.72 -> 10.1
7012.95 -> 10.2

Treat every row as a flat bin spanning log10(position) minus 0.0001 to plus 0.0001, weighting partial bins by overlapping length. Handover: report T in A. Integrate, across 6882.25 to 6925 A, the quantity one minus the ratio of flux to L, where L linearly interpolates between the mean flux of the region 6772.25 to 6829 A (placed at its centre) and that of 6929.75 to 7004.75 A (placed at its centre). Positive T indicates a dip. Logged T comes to -2.3 A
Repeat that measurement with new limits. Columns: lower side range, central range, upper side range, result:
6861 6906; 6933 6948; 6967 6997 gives 2.8 A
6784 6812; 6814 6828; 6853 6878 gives 0.2 A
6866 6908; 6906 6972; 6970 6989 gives 6.3 A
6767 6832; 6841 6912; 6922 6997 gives -4.5 A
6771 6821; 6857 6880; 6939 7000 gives -1.3 A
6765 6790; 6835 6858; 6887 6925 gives -0.7 A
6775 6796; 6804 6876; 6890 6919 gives -1.1 A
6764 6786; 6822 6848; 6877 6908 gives -0.3 A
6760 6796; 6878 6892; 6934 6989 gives -1.4 A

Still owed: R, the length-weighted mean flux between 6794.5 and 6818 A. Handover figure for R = 10.2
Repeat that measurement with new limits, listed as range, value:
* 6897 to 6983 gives 9.39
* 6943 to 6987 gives 9.23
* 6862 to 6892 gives 10.5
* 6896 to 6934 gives 9.89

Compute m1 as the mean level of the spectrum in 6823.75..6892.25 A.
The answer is 10.5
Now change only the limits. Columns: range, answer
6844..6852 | 10.5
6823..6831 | 10.4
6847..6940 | 10.1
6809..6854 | 10.3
